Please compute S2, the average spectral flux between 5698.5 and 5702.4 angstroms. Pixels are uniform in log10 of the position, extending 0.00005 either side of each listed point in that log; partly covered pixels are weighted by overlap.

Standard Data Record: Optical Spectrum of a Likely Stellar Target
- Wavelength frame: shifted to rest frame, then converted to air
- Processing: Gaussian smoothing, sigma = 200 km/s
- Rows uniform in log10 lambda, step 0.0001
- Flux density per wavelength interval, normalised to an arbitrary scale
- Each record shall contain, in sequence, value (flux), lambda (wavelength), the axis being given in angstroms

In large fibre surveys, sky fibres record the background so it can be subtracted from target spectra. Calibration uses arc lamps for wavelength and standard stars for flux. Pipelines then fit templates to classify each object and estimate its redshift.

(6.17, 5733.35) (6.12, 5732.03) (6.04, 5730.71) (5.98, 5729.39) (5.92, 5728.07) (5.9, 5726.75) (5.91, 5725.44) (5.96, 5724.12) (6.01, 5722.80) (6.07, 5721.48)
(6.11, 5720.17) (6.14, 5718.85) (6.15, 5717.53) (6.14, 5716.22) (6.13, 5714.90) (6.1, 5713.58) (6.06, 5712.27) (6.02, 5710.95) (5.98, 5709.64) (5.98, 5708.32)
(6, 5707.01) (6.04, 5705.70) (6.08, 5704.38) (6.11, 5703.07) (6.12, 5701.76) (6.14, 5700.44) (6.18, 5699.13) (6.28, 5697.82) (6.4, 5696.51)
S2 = 6.14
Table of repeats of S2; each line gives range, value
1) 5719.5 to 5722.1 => 6.1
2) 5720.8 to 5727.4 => 5.98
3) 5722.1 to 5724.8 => 5.97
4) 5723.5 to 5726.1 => 5.95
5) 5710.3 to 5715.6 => 6.07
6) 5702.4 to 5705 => 6.11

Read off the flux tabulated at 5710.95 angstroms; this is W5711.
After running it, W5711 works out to 6.02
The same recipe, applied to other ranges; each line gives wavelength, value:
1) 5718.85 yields 6.14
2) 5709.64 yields 5.98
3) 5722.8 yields 6.01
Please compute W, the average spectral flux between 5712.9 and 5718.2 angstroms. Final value 6.13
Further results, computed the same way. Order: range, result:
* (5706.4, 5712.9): 6.01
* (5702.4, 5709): 6.04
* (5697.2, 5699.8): 6.24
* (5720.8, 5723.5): 6.05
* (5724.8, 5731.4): 5.96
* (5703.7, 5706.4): 6.06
